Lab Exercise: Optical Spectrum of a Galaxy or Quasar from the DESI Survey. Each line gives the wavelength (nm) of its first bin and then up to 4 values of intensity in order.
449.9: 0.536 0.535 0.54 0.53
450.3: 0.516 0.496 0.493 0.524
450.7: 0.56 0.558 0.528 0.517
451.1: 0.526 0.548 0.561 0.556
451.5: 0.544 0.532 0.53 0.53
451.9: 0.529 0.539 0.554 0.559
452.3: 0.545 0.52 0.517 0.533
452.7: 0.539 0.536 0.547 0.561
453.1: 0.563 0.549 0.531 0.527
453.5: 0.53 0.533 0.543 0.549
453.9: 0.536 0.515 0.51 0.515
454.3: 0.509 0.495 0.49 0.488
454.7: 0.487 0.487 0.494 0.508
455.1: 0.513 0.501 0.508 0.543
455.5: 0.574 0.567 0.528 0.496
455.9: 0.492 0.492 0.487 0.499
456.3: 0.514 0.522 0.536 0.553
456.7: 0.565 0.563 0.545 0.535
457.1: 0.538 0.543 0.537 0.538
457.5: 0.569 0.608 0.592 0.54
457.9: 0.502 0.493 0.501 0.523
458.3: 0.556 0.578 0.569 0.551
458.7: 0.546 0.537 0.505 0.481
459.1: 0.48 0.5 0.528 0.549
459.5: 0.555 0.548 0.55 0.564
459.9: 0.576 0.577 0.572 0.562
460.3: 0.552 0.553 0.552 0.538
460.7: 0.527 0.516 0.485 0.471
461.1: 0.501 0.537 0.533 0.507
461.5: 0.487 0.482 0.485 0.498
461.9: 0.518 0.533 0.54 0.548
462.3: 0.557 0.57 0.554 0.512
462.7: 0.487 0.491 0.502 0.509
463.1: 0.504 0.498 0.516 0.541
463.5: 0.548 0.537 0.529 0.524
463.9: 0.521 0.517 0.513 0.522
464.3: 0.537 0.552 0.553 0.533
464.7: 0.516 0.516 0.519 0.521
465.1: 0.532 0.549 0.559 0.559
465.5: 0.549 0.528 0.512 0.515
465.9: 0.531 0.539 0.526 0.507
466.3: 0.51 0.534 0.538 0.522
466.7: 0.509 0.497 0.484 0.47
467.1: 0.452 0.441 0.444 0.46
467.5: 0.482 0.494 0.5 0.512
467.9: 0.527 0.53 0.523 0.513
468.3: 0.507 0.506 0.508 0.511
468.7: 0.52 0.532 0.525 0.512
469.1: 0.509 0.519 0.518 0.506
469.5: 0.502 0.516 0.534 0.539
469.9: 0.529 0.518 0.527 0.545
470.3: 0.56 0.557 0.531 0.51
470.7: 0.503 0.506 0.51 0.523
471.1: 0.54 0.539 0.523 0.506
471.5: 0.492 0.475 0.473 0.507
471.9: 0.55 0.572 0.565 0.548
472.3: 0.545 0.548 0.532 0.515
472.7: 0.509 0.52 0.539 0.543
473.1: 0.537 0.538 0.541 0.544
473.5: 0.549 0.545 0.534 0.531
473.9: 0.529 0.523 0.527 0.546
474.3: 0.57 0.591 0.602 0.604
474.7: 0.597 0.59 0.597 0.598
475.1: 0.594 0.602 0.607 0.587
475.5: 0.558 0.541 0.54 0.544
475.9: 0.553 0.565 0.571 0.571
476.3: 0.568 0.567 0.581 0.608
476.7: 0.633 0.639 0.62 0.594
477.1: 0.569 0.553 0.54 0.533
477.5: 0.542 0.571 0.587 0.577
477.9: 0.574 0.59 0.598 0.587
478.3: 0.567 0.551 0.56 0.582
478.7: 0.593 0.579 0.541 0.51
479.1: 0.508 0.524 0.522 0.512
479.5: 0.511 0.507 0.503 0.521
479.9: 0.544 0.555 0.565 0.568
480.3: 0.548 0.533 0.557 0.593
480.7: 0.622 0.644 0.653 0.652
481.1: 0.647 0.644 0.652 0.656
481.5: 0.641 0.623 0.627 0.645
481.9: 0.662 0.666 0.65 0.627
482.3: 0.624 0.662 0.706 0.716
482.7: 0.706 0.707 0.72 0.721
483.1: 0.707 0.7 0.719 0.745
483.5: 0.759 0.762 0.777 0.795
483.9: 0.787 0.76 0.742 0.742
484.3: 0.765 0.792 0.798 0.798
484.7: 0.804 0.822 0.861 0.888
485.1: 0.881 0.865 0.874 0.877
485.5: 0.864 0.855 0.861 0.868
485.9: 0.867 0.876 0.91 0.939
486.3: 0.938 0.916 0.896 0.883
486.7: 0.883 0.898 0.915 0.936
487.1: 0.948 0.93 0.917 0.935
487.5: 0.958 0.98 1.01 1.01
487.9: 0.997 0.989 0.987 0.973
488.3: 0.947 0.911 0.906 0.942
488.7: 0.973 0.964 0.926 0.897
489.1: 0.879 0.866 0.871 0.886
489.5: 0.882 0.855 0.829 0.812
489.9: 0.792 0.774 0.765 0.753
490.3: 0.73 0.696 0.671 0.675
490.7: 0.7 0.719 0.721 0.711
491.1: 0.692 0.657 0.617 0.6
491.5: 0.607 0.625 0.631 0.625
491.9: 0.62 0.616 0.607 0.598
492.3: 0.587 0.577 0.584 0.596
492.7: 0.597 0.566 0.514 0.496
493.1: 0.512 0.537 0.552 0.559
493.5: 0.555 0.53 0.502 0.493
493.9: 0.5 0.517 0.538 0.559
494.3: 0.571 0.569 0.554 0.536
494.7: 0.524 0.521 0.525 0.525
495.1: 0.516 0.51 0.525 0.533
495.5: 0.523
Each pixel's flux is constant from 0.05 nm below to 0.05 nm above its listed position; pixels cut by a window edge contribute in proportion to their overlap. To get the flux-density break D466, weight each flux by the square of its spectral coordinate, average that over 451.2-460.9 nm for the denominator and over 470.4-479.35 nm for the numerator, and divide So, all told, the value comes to 1.1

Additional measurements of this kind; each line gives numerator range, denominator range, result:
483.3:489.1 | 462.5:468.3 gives 1.87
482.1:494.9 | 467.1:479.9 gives 1.48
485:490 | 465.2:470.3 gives 1.92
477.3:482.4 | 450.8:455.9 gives 1.24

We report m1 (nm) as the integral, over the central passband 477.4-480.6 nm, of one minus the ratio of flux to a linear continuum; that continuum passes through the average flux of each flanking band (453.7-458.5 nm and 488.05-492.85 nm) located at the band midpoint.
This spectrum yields 0.59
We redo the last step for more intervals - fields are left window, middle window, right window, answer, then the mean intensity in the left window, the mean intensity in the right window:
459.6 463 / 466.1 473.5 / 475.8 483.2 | 0.57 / 0.528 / 0.597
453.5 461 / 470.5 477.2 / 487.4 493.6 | 0.91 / 0.53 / 0.749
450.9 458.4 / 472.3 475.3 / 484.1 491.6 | 0.67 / 0.531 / 0.848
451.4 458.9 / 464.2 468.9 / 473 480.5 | 0.28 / 0.531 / 0.561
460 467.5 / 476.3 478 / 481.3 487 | 0.27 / 0.52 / 0.781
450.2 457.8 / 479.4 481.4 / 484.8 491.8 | 0.50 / 0.531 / 0.848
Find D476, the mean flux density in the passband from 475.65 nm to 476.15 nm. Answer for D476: 0.555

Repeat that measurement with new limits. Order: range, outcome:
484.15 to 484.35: 0.754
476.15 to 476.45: 0.569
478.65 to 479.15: 0.546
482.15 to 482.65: 0.667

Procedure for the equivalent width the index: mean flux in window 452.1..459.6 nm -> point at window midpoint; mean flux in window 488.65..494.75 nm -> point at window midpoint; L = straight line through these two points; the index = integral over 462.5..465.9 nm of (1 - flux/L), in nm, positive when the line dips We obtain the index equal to 0.21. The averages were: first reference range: 0.53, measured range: 0.525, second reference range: 0.663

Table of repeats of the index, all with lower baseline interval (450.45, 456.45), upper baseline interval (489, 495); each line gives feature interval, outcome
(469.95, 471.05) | 0.10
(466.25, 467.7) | 0.20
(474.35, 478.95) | 0.13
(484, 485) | -0.28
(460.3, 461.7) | 0.09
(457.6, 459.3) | 0.03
